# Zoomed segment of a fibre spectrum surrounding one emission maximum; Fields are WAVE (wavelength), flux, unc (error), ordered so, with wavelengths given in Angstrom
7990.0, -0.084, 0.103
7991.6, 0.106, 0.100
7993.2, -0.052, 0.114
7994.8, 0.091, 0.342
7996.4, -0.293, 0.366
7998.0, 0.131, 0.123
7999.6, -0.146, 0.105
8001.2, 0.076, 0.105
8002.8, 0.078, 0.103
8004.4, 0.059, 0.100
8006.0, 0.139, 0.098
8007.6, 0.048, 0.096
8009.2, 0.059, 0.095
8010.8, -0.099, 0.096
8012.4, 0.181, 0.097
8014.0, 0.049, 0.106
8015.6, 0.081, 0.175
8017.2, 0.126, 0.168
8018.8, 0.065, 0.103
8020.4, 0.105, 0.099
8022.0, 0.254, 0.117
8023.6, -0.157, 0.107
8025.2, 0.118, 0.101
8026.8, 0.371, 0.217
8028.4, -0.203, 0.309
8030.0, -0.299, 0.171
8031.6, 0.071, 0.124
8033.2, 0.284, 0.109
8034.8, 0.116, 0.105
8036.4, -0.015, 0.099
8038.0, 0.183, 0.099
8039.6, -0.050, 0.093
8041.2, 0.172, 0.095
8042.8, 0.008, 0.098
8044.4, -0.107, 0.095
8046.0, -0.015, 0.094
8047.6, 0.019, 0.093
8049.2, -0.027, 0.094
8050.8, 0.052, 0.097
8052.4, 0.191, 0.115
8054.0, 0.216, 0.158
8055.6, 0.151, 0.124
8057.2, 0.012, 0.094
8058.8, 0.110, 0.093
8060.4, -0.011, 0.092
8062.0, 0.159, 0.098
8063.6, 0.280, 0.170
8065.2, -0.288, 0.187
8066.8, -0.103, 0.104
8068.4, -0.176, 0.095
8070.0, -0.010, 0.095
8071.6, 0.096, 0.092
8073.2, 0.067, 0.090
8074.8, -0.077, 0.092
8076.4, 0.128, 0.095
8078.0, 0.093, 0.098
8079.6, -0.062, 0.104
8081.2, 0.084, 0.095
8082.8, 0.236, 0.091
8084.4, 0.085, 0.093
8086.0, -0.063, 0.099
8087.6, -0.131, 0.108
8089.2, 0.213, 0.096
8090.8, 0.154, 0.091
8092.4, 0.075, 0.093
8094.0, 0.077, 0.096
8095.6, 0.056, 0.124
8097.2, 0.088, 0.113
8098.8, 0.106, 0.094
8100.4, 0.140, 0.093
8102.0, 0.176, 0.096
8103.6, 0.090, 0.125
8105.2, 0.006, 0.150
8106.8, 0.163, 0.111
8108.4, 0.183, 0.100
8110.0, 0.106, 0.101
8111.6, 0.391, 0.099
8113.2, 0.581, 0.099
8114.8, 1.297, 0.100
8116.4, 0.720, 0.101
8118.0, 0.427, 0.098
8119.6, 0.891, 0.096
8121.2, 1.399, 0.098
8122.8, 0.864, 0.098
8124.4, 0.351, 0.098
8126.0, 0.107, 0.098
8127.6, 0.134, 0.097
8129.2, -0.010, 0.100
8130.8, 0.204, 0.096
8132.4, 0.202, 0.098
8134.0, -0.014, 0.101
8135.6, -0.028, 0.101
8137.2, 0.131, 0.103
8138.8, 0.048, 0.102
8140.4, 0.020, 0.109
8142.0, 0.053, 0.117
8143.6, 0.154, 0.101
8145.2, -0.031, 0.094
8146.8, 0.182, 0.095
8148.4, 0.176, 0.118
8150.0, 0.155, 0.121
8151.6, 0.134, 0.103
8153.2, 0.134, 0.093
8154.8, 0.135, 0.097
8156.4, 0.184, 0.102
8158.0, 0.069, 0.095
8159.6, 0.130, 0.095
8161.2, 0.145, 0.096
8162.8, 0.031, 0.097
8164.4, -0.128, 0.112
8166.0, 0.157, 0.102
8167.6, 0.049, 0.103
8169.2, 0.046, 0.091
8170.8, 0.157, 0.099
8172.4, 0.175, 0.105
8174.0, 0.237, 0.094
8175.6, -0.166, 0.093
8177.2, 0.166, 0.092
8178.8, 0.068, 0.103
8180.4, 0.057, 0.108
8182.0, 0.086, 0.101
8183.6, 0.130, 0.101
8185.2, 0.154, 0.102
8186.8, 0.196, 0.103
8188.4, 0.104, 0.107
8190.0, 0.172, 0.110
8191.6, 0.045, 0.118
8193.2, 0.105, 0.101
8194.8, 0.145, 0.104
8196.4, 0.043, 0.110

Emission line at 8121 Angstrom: [O II]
